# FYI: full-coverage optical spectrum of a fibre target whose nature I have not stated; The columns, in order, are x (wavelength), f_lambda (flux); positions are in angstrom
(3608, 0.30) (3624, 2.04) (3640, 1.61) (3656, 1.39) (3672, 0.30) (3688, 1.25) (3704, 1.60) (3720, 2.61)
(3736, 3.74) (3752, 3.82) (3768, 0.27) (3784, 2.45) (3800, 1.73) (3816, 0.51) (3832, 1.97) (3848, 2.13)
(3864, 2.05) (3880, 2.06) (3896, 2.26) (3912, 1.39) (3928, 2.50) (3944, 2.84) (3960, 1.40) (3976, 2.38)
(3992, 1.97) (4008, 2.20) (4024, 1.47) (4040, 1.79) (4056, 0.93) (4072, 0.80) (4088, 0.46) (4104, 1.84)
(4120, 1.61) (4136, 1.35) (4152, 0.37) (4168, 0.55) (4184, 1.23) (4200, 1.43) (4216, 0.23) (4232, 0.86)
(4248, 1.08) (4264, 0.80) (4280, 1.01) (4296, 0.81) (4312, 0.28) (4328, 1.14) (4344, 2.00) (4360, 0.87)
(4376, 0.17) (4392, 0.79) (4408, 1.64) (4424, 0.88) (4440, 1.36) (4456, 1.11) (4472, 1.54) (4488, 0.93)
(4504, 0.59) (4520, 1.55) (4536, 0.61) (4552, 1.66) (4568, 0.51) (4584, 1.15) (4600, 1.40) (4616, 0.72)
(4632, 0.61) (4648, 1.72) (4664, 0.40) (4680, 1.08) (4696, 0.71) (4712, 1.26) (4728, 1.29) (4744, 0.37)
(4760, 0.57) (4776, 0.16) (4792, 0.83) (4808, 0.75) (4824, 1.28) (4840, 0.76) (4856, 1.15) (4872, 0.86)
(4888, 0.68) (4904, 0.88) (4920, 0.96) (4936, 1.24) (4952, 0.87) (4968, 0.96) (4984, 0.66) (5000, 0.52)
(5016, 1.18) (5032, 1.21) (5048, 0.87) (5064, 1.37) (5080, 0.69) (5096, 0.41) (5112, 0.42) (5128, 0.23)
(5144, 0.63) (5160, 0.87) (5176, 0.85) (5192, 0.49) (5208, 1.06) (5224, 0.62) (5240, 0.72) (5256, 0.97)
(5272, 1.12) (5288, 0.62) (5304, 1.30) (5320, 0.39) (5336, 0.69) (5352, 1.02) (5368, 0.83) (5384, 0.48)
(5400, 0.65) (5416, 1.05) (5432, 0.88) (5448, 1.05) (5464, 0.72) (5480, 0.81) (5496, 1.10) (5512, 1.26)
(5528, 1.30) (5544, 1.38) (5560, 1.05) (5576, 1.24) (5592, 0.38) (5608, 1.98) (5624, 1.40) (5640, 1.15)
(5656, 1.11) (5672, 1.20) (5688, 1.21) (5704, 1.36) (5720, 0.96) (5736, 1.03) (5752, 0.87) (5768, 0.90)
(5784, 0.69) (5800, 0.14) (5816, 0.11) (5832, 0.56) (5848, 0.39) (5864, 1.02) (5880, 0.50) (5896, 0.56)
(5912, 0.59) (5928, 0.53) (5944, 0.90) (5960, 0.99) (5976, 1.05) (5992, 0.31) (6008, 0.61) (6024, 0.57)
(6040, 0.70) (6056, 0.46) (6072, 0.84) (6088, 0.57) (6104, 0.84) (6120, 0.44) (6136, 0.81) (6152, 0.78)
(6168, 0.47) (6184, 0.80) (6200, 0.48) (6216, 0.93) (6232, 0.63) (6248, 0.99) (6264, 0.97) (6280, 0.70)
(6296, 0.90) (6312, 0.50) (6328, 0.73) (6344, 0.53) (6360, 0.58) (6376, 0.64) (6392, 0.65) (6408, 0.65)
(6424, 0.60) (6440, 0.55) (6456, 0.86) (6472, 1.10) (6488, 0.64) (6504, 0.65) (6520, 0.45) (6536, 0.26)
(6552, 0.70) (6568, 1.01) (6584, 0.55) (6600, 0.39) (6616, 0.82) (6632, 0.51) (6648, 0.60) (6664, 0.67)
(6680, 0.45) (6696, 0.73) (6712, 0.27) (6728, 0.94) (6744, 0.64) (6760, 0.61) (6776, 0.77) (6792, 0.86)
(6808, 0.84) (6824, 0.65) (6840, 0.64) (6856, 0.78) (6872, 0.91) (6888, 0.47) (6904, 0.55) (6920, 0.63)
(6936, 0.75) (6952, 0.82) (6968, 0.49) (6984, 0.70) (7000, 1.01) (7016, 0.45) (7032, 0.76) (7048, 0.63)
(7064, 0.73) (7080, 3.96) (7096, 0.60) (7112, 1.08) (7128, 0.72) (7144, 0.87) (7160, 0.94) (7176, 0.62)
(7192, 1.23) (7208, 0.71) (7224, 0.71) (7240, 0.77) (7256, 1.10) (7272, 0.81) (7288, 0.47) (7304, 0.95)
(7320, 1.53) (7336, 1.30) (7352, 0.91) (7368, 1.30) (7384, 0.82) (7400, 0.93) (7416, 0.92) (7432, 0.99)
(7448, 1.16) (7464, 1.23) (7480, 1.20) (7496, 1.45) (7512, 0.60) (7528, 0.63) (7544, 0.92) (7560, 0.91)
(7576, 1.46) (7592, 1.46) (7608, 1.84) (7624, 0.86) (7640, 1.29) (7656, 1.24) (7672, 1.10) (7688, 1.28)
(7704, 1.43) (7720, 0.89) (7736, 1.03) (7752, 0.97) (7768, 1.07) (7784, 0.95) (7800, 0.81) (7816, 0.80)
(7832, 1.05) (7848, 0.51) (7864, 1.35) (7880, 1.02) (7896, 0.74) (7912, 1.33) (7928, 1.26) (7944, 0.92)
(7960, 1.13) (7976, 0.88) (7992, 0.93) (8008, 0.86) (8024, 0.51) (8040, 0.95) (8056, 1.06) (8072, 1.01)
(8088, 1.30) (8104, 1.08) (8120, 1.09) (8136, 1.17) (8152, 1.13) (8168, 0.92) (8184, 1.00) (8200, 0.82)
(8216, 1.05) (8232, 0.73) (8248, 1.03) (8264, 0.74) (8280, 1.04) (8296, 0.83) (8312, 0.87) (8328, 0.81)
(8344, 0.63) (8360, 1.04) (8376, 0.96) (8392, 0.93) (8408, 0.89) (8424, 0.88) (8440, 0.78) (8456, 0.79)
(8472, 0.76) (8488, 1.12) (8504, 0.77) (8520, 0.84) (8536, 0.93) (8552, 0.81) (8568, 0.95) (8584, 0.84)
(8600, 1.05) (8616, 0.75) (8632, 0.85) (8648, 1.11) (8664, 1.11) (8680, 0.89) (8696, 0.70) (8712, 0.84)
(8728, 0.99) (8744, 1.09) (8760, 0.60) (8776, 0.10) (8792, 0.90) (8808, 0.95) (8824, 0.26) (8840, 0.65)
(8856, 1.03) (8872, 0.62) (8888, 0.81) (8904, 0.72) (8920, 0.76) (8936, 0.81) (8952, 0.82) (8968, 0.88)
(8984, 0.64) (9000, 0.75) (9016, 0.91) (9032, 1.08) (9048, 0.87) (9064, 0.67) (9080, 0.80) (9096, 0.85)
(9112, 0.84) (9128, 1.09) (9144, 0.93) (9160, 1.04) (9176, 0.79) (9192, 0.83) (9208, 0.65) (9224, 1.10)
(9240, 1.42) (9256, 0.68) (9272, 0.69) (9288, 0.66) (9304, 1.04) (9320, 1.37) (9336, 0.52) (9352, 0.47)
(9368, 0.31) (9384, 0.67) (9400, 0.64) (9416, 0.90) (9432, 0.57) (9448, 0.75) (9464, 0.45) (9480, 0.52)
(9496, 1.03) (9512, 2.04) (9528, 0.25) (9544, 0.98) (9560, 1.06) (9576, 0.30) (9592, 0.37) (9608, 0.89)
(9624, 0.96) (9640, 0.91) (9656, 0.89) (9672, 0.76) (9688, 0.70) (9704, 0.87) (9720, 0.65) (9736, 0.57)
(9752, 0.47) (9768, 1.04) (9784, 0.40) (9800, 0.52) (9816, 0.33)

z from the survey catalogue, 0.90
